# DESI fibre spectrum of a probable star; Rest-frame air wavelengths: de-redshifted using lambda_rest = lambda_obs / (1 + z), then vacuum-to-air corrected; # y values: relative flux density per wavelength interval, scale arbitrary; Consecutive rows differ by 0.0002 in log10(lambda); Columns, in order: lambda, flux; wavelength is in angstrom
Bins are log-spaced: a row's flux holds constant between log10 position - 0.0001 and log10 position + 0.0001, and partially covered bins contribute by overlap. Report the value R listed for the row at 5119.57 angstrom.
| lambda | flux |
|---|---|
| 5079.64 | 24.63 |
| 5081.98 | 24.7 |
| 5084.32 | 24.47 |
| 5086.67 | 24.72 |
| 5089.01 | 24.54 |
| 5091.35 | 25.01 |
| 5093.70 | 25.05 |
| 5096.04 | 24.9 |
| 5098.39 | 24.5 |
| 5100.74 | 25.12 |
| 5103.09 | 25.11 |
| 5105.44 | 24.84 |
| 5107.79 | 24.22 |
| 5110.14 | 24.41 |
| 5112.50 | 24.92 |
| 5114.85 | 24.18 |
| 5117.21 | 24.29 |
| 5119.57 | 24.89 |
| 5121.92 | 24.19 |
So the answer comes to 24.89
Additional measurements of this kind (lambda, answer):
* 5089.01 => 24.54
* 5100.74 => 25.12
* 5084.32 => 24.47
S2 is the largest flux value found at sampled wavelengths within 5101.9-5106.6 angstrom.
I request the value 25.11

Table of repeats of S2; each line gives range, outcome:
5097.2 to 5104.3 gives 25.12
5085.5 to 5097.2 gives 25.05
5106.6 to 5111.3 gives 24.41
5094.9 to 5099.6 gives 24.9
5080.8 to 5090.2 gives 24.72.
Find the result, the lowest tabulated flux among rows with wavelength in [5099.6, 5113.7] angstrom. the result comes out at 24.22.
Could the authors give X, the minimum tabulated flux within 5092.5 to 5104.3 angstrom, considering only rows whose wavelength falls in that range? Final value 24.5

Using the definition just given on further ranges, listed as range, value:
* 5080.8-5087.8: 24.47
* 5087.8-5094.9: 24.54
